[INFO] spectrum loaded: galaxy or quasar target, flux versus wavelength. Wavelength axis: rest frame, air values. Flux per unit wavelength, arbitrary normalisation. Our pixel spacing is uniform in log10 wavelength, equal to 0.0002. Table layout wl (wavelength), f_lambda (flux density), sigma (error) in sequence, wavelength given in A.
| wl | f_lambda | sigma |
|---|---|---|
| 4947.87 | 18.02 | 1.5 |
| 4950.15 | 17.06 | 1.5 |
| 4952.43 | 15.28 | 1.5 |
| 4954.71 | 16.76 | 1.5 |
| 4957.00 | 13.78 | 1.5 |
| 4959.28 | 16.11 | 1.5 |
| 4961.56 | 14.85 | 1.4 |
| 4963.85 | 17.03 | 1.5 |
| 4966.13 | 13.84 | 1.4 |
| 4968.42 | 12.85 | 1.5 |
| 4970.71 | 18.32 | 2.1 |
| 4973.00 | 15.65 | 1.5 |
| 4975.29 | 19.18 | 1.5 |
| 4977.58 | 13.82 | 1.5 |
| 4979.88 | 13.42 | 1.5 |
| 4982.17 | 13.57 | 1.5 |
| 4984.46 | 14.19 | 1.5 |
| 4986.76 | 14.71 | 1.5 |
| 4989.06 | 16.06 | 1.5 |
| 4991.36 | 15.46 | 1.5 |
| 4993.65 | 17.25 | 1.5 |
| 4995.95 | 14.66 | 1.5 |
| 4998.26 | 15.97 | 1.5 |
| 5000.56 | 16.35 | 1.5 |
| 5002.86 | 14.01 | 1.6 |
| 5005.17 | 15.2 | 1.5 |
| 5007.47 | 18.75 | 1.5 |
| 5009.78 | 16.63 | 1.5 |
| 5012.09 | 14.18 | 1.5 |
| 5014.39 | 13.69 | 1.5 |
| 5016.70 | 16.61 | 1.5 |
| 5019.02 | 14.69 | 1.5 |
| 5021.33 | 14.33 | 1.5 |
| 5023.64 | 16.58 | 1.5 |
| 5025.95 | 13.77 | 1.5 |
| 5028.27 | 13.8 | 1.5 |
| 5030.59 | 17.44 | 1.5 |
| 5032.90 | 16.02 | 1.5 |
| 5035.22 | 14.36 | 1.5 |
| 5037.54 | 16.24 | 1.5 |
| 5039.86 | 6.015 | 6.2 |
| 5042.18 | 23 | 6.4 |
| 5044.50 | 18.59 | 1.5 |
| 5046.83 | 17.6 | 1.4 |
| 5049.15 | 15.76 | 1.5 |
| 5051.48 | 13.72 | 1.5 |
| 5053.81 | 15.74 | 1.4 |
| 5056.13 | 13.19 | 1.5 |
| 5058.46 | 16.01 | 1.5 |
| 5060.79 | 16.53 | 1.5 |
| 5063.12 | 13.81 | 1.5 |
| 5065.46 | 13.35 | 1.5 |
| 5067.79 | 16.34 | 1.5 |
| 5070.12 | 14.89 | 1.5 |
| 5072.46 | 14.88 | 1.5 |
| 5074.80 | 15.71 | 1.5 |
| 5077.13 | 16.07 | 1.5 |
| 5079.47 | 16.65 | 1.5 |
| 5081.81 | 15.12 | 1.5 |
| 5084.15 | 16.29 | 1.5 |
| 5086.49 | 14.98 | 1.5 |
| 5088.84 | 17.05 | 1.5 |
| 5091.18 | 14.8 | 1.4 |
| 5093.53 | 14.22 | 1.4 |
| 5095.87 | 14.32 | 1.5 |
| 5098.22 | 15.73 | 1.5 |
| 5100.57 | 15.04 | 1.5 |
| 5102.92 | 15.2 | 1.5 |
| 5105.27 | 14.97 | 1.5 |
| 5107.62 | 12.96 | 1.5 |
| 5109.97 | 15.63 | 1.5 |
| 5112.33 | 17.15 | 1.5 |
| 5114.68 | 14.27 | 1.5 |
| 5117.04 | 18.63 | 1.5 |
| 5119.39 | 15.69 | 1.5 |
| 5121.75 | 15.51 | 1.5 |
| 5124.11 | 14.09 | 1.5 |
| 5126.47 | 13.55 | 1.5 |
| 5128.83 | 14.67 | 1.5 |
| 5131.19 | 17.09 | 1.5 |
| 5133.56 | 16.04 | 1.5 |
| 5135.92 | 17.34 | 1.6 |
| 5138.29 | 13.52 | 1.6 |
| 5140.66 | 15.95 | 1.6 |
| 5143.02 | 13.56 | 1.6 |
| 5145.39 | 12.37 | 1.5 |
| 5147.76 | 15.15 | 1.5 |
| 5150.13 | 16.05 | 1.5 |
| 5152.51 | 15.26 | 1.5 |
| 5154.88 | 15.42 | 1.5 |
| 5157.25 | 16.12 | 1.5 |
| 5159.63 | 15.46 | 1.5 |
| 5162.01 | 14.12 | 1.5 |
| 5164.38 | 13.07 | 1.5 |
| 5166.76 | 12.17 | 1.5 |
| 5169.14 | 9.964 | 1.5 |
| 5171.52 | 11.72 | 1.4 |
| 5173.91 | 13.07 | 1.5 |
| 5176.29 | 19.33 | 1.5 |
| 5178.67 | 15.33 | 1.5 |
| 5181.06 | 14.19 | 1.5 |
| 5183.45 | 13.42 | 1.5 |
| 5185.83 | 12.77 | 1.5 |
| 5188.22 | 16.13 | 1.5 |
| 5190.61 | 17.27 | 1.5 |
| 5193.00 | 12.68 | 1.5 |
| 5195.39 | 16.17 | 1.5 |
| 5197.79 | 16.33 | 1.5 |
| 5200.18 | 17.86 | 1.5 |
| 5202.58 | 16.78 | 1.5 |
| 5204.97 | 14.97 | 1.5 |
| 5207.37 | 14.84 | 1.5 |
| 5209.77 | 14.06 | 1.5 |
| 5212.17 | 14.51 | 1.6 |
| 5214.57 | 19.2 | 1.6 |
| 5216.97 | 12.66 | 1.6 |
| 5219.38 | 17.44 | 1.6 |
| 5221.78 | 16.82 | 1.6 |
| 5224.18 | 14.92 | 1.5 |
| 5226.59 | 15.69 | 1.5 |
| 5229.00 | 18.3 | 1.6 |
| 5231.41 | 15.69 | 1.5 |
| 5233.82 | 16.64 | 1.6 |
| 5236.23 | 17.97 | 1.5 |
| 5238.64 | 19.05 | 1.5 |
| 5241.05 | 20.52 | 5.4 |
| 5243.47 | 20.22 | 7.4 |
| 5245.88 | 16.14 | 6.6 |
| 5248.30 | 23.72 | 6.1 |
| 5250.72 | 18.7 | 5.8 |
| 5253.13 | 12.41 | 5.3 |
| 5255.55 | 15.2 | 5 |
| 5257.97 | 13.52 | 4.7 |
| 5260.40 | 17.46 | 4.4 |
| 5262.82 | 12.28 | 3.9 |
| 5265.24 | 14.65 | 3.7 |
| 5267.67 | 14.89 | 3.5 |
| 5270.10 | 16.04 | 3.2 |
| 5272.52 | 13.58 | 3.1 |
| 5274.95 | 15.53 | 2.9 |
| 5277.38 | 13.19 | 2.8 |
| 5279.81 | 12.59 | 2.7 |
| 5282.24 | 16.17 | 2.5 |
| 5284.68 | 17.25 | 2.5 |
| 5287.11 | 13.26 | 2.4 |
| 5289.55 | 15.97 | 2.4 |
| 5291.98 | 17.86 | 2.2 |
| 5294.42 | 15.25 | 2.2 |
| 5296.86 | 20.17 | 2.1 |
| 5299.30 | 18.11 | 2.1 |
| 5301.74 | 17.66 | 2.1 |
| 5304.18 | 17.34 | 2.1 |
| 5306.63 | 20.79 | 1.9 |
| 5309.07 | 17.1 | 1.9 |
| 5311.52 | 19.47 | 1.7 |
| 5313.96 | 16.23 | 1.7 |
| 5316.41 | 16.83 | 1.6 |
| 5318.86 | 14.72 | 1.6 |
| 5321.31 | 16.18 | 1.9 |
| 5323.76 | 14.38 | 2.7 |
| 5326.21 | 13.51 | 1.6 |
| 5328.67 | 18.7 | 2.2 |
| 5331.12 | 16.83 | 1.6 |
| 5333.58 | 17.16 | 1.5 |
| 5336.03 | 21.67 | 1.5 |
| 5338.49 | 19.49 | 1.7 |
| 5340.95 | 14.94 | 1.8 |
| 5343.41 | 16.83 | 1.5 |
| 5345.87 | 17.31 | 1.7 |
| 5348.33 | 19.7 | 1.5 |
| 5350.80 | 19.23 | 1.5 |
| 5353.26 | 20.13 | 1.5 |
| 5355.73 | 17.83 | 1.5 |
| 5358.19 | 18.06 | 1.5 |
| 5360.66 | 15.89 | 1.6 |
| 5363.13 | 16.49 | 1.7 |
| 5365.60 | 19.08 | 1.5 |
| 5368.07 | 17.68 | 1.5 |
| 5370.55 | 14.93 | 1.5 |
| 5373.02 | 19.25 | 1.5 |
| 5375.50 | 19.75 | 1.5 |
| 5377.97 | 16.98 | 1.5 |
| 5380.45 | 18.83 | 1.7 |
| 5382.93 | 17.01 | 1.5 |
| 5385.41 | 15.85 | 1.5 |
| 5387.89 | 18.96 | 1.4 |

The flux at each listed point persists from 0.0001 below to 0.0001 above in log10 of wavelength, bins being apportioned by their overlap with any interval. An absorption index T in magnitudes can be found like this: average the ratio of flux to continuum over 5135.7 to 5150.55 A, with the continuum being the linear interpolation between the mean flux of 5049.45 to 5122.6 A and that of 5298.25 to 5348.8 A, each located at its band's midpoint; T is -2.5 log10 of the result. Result 0.08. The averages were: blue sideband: 15.3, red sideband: 17.3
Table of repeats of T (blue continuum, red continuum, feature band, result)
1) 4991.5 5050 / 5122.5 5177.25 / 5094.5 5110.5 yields 0.01 mag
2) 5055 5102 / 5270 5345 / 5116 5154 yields 0.02 mag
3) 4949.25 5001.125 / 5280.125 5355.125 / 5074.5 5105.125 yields 0.04 mag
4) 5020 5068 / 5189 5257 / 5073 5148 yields 0.04 mag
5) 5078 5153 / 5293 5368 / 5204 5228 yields 0.06 mag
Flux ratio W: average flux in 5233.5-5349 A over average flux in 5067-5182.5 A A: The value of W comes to 1.12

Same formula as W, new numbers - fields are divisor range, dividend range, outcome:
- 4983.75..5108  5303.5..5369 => 1.14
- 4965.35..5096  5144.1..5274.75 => 1.01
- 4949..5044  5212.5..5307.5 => 1.07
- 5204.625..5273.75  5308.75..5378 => 1.07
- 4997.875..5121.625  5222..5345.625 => 1.08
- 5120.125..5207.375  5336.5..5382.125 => 1.21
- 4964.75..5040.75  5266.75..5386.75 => 1.13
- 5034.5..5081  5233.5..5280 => 1.06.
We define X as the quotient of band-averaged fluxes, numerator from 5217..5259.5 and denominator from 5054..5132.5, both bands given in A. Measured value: 1.12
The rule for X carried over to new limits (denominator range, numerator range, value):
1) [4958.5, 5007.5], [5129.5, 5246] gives 1.01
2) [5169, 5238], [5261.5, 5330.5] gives 1.04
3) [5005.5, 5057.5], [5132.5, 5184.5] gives 0.94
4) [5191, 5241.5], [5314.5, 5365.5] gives 1.06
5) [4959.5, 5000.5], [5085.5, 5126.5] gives 0.99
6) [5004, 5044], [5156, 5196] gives 0.93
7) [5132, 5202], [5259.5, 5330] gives 1.09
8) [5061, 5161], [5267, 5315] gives 1.08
